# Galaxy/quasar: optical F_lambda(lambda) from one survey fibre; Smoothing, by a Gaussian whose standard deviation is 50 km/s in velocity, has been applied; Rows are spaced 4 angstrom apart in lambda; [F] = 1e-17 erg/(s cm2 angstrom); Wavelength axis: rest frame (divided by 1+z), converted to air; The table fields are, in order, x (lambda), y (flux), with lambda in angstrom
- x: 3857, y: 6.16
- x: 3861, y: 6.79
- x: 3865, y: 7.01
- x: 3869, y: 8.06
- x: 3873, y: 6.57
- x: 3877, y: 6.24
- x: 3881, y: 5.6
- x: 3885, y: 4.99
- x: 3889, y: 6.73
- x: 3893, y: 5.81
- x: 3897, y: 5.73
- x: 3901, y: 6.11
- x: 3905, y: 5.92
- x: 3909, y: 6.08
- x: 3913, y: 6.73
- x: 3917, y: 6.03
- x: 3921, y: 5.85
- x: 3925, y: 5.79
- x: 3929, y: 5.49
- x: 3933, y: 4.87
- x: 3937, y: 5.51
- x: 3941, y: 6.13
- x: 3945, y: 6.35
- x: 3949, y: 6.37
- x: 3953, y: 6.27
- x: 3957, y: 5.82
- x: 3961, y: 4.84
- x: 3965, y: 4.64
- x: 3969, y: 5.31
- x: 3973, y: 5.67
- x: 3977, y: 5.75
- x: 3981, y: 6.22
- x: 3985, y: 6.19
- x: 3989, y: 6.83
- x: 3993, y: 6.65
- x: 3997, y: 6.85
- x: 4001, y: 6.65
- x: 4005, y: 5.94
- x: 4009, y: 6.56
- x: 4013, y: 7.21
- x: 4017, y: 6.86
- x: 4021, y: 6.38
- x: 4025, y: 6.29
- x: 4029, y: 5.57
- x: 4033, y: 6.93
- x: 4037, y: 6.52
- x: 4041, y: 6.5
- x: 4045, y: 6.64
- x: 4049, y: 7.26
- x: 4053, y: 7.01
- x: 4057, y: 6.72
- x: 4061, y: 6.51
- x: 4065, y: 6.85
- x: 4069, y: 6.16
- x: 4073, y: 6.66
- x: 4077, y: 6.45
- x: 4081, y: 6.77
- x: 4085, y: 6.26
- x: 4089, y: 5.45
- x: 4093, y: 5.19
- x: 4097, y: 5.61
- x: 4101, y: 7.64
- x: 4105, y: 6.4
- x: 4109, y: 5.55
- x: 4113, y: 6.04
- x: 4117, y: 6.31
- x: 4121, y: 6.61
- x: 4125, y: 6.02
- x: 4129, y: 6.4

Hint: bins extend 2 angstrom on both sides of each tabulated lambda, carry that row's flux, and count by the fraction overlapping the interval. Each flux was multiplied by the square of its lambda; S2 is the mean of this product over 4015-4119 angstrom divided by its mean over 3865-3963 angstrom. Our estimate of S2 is 1.1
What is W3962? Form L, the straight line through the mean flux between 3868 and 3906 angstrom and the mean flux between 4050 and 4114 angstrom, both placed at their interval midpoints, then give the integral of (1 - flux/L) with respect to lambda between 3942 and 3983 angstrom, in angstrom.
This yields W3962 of 3.2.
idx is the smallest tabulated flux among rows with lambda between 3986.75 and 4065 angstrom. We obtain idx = 5.57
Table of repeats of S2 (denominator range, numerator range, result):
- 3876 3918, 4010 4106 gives 1.18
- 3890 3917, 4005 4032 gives 1.12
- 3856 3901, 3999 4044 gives 1.10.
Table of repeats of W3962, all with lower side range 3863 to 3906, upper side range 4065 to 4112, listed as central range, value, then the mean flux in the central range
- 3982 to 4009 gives -1.2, 6.51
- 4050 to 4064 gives -1.3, 6.79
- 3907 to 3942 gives 2.4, 5.82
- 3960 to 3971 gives 2.3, 4.94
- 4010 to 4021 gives -1.1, 6.87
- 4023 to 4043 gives -0.4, 6.36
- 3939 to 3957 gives 0.1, 6.23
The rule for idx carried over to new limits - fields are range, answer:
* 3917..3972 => 4.64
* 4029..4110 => 5.19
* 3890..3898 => 5.73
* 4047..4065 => 6.51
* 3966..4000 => 5.31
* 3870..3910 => 4.99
